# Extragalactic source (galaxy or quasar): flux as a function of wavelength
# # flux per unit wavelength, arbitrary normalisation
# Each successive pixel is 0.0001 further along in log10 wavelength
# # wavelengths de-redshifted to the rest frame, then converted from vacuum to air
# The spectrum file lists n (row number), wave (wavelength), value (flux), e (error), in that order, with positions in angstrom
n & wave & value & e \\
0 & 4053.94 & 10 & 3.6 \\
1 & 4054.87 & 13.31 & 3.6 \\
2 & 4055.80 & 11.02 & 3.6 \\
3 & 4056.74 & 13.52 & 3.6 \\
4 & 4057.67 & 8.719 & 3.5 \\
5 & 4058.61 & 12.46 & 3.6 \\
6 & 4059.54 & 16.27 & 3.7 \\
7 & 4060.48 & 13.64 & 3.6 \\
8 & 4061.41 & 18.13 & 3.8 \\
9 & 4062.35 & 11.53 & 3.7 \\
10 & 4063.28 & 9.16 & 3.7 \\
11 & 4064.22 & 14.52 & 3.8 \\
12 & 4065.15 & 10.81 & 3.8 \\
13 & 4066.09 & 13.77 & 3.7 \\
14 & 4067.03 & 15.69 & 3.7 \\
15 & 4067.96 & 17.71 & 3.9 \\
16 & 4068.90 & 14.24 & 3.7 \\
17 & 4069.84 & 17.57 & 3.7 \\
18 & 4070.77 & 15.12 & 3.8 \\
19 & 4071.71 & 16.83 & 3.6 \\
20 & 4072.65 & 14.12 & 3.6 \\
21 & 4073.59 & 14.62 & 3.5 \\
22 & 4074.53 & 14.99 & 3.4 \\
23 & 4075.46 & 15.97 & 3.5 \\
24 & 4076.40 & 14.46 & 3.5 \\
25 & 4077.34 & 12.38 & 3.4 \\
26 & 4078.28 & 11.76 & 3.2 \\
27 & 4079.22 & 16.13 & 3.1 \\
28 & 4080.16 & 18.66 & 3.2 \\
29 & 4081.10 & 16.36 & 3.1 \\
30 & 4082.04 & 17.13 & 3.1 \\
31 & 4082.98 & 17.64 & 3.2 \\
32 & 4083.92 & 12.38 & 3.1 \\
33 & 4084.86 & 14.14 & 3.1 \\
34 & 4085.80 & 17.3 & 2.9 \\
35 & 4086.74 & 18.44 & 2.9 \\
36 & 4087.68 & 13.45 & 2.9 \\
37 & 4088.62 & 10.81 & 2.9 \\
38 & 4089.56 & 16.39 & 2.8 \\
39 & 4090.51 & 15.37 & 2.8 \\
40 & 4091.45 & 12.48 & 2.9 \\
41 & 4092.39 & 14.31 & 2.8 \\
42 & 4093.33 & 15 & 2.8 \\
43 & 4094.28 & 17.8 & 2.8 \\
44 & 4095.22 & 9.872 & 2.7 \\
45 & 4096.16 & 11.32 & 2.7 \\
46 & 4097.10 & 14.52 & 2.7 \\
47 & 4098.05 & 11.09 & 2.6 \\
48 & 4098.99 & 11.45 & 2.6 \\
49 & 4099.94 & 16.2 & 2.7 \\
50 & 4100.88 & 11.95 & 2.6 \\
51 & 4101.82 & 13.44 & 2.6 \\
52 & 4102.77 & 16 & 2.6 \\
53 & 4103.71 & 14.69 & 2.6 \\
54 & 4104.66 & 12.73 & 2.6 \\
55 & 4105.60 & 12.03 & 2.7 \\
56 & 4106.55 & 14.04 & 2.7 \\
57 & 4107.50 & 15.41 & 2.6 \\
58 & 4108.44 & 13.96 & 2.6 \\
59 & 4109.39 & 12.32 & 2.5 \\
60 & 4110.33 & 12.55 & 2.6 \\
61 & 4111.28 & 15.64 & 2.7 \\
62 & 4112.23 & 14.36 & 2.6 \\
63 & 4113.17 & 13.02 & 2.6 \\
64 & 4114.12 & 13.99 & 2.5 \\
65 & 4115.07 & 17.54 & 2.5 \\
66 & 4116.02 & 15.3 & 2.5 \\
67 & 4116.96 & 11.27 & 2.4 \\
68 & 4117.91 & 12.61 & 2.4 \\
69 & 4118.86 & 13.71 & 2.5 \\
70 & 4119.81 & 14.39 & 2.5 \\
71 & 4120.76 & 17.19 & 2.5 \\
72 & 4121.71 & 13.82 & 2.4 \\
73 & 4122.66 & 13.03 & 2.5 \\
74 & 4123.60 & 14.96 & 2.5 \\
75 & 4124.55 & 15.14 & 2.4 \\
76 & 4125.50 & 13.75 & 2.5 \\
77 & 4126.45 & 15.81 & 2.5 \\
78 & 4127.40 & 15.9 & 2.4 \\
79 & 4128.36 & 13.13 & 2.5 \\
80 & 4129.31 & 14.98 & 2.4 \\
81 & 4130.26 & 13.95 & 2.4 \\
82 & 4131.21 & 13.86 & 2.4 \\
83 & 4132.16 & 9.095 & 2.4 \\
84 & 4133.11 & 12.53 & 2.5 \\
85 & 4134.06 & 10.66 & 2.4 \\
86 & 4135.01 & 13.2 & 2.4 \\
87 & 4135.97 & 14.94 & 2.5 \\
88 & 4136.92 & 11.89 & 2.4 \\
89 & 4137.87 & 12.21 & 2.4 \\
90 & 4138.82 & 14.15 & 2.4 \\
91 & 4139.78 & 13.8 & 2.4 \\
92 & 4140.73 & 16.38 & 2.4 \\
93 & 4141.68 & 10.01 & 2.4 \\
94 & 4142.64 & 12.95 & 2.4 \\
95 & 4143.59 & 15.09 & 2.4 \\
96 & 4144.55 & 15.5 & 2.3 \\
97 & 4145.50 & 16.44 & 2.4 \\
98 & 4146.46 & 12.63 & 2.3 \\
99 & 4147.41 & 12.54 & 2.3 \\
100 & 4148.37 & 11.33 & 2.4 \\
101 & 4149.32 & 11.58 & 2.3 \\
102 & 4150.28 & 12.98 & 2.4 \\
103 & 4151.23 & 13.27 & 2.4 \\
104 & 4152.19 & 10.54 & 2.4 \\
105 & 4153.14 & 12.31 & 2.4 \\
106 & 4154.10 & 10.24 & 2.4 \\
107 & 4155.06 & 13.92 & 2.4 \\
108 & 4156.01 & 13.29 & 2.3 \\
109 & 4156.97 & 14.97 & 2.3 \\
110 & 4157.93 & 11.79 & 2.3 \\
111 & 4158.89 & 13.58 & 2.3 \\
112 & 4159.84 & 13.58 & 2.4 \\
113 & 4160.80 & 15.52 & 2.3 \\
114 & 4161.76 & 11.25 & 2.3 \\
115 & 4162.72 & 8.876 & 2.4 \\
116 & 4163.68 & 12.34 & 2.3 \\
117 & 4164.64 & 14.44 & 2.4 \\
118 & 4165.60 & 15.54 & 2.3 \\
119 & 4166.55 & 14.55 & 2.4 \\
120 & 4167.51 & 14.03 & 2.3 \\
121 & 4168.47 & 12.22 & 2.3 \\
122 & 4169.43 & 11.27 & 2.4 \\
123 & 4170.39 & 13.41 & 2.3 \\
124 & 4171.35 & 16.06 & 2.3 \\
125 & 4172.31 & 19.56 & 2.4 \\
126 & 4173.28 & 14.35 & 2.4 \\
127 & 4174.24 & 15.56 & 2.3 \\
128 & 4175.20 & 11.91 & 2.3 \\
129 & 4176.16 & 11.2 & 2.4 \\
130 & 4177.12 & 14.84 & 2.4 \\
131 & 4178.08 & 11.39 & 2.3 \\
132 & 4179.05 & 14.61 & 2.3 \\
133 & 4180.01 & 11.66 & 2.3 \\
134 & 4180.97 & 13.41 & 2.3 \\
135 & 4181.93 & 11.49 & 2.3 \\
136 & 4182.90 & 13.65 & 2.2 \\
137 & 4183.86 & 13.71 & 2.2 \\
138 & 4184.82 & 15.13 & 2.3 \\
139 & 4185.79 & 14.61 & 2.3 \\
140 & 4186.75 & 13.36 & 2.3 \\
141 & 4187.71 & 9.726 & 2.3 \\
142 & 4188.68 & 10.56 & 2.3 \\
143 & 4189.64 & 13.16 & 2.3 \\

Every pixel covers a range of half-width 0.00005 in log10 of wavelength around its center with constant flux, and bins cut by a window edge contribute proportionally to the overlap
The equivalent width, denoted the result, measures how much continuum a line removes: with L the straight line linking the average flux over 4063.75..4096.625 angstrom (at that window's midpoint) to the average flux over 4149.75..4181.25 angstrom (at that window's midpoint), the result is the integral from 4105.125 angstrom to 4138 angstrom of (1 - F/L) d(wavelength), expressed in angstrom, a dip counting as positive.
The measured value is 0.69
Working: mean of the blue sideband 14.8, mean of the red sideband 13.3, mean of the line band 13.8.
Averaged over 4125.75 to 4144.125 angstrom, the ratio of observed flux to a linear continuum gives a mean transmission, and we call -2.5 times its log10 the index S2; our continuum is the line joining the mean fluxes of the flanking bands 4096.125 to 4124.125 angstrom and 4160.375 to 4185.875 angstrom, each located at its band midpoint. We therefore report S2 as 0.03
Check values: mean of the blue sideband 13.9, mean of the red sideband 13.6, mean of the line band 13.4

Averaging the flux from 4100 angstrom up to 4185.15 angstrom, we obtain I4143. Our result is 13.6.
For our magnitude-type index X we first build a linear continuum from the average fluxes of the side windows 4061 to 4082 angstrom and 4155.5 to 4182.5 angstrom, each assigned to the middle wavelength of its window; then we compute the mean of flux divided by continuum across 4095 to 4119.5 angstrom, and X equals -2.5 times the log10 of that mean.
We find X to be 0.06 mag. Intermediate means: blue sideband 14.8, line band 13.5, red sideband 13.5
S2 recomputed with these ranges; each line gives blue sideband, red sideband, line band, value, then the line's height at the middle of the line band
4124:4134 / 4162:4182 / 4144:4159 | 0.054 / 13.6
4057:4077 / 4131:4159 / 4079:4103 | -0.053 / 13.9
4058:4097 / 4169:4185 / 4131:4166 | 0.083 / 14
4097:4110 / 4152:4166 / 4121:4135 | -0.036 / 13.2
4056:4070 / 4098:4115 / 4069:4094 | -0.107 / 13.7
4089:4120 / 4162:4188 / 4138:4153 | 0.030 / 13.6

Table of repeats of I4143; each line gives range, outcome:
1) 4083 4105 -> 14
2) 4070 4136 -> 14.2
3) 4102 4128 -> 14.2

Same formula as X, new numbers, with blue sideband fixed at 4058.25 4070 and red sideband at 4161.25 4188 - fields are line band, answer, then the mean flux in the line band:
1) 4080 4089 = -0.11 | 15.6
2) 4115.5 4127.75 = -0.05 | 14.4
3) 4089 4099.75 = 0.03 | 13.6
